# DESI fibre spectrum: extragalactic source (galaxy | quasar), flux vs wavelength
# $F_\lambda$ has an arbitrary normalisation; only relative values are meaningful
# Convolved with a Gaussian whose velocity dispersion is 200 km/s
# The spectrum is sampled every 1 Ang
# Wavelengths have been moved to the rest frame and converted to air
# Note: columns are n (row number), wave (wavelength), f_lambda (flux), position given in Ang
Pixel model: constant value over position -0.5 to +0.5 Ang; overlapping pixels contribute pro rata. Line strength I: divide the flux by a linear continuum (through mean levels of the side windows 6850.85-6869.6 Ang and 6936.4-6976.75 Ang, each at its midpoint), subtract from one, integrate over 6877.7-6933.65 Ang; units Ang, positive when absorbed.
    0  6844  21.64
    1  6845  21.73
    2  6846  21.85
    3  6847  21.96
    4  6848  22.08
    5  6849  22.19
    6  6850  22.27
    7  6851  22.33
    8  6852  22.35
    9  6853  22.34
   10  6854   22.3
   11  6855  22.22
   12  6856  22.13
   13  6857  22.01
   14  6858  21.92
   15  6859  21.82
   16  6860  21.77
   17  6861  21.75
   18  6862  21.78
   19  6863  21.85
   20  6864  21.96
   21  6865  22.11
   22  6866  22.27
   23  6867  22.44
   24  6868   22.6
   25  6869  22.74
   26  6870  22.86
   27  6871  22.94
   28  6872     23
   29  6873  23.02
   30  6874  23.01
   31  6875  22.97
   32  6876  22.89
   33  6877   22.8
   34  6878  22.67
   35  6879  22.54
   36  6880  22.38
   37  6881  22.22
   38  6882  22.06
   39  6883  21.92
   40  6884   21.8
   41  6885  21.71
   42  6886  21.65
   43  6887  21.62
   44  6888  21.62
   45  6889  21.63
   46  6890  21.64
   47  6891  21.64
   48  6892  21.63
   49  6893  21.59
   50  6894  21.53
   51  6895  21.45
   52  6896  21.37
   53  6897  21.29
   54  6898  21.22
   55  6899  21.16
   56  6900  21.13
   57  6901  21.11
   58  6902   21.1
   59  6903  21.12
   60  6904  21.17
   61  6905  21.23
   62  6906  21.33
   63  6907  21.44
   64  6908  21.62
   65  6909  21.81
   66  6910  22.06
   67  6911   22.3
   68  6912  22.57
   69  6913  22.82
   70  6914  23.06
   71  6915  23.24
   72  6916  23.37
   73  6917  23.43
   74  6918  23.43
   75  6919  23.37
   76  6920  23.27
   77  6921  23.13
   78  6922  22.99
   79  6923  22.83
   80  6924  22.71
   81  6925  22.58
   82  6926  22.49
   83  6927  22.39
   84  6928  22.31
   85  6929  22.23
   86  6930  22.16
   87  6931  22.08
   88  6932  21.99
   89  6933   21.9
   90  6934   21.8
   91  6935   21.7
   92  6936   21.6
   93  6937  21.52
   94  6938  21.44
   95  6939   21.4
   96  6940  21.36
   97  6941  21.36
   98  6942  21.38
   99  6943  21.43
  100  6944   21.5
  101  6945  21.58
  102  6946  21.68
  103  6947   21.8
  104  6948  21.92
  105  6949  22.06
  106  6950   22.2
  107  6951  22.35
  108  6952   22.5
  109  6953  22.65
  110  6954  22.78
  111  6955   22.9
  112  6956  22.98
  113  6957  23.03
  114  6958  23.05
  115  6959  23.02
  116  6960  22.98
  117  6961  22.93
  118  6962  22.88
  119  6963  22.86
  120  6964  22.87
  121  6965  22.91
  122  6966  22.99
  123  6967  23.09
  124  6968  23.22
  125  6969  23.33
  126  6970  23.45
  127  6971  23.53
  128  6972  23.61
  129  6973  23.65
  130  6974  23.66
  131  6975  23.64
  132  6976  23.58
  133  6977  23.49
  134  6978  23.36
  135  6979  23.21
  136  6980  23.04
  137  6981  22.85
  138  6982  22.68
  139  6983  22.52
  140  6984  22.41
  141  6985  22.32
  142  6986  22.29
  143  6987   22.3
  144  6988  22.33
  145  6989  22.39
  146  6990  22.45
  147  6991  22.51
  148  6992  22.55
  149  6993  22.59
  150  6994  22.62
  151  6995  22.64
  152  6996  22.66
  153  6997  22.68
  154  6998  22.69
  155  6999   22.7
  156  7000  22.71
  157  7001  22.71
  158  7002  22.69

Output 0.7 Ang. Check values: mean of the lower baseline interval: 22.1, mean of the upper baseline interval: 22.6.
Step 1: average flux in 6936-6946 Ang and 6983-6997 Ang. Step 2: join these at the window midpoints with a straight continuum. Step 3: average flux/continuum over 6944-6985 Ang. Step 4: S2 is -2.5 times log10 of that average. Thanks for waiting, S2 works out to -0.04 mag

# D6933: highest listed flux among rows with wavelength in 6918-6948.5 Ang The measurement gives 23.43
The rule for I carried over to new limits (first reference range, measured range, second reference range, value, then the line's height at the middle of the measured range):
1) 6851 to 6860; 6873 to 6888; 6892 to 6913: -0.3 Ang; 21.8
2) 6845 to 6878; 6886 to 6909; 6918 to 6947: 0.8 Ang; 22.2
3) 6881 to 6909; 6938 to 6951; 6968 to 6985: 0.5 Ang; 22.5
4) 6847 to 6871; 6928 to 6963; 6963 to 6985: 1.2 Ang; 22.9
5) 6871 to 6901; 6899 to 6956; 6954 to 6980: 1.2 Ang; 22.6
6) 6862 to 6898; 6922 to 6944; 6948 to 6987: 0.7 Ang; 22.6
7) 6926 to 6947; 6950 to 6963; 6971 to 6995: -0.3 Ang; 22.2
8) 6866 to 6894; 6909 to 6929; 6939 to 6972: -0.4 Ang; 22.4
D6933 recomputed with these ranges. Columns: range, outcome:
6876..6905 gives 22.89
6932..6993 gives 23.66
